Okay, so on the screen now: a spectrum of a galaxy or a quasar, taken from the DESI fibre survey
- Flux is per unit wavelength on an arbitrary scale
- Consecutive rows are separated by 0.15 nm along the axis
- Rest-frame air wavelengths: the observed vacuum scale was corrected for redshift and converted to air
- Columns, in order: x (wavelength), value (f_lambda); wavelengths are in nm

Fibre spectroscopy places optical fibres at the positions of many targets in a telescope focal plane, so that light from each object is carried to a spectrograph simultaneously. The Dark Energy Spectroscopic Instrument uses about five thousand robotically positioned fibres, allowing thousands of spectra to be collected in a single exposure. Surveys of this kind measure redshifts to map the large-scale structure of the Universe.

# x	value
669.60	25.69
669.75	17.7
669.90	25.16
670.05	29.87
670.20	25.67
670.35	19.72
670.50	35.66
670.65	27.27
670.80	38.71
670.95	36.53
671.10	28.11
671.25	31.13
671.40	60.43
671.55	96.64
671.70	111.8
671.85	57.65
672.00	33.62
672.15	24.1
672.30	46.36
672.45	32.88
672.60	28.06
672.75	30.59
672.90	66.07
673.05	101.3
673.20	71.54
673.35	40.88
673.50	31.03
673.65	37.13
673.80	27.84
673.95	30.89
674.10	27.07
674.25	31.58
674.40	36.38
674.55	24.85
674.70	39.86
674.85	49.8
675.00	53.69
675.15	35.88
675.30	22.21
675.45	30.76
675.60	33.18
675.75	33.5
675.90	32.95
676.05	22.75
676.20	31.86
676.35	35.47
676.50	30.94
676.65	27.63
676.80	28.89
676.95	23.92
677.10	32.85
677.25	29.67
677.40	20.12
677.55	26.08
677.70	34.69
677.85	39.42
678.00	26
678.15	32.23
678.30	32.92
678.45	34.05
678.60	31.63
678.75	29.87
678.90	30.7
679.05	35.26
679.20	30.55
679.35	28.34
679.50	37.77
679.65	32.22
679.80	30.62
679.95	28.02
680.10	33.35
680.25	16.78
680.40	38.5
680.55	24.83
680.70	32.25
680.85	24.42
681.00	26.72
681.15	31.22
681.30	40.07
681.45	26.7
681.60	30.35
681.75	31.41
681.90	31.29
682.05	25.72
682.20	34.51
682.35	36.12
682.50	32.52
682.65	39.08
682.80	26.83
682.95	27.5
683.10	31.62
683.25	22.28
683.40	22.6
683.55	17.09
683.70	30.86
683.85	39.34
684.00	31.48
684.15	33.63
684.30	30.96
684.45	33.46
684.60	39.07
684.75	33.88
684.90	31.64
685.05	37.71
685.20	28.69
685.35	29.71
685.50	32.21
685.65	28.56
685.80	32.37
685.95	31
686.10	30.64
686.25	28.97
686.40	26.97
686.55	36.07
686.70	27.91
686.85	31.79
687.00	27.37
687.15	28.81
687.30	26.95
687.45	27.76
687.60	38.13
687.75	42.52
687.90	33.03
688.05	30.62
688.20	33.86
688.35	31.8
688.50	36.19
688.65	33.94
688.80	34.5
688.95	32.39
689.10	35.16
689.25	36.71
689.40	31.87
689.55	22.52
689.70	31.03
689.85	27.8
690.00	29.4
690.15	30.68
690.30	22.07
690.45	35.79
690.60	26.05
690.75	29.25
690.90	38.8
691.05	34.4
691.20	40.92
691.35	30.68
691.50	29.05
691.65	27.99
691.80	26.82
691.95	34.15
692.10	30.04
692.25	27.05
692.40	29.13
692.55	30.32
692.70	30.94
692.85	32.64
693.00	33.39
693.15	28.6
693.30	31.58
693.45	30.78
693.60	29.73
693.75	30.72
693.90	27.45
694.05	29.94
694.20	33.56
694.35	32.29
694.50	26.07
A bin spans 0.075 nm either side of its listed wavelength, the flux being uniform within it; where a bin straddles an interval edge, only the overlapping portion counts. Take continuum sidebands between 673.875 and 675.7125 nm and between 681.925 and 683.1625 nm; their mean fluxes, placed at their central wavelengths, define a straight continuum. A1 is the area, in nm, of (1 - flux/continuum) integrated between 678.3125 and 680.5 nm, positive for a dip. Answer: 0.11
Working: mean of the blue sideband 34.7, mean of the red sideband 31.7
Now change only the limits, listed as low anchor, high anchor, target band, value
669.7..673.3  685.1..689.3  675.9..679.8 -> 0.884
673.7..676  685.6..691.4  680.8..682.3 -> 0.110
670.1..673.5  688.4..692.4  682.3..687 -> 0.671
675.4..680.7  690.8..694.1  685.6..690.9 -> -0.054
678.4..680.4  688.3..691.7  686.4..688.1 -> -0.010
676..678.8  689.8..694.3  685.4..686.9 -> -0.008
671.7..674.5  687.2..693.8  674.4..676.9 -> 0.510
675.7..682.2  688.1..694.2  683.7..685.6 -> -0.158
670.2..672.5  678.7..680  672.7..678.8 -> 0.354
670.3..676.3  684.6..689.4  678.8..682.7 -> 0.572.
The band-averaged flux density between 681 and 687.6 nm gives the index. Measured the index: 30.8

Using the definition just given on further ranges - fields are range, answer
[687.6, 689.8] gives 33.4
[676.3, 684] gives 30.3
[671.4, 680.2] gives 37.7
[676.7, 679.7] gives 30.8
